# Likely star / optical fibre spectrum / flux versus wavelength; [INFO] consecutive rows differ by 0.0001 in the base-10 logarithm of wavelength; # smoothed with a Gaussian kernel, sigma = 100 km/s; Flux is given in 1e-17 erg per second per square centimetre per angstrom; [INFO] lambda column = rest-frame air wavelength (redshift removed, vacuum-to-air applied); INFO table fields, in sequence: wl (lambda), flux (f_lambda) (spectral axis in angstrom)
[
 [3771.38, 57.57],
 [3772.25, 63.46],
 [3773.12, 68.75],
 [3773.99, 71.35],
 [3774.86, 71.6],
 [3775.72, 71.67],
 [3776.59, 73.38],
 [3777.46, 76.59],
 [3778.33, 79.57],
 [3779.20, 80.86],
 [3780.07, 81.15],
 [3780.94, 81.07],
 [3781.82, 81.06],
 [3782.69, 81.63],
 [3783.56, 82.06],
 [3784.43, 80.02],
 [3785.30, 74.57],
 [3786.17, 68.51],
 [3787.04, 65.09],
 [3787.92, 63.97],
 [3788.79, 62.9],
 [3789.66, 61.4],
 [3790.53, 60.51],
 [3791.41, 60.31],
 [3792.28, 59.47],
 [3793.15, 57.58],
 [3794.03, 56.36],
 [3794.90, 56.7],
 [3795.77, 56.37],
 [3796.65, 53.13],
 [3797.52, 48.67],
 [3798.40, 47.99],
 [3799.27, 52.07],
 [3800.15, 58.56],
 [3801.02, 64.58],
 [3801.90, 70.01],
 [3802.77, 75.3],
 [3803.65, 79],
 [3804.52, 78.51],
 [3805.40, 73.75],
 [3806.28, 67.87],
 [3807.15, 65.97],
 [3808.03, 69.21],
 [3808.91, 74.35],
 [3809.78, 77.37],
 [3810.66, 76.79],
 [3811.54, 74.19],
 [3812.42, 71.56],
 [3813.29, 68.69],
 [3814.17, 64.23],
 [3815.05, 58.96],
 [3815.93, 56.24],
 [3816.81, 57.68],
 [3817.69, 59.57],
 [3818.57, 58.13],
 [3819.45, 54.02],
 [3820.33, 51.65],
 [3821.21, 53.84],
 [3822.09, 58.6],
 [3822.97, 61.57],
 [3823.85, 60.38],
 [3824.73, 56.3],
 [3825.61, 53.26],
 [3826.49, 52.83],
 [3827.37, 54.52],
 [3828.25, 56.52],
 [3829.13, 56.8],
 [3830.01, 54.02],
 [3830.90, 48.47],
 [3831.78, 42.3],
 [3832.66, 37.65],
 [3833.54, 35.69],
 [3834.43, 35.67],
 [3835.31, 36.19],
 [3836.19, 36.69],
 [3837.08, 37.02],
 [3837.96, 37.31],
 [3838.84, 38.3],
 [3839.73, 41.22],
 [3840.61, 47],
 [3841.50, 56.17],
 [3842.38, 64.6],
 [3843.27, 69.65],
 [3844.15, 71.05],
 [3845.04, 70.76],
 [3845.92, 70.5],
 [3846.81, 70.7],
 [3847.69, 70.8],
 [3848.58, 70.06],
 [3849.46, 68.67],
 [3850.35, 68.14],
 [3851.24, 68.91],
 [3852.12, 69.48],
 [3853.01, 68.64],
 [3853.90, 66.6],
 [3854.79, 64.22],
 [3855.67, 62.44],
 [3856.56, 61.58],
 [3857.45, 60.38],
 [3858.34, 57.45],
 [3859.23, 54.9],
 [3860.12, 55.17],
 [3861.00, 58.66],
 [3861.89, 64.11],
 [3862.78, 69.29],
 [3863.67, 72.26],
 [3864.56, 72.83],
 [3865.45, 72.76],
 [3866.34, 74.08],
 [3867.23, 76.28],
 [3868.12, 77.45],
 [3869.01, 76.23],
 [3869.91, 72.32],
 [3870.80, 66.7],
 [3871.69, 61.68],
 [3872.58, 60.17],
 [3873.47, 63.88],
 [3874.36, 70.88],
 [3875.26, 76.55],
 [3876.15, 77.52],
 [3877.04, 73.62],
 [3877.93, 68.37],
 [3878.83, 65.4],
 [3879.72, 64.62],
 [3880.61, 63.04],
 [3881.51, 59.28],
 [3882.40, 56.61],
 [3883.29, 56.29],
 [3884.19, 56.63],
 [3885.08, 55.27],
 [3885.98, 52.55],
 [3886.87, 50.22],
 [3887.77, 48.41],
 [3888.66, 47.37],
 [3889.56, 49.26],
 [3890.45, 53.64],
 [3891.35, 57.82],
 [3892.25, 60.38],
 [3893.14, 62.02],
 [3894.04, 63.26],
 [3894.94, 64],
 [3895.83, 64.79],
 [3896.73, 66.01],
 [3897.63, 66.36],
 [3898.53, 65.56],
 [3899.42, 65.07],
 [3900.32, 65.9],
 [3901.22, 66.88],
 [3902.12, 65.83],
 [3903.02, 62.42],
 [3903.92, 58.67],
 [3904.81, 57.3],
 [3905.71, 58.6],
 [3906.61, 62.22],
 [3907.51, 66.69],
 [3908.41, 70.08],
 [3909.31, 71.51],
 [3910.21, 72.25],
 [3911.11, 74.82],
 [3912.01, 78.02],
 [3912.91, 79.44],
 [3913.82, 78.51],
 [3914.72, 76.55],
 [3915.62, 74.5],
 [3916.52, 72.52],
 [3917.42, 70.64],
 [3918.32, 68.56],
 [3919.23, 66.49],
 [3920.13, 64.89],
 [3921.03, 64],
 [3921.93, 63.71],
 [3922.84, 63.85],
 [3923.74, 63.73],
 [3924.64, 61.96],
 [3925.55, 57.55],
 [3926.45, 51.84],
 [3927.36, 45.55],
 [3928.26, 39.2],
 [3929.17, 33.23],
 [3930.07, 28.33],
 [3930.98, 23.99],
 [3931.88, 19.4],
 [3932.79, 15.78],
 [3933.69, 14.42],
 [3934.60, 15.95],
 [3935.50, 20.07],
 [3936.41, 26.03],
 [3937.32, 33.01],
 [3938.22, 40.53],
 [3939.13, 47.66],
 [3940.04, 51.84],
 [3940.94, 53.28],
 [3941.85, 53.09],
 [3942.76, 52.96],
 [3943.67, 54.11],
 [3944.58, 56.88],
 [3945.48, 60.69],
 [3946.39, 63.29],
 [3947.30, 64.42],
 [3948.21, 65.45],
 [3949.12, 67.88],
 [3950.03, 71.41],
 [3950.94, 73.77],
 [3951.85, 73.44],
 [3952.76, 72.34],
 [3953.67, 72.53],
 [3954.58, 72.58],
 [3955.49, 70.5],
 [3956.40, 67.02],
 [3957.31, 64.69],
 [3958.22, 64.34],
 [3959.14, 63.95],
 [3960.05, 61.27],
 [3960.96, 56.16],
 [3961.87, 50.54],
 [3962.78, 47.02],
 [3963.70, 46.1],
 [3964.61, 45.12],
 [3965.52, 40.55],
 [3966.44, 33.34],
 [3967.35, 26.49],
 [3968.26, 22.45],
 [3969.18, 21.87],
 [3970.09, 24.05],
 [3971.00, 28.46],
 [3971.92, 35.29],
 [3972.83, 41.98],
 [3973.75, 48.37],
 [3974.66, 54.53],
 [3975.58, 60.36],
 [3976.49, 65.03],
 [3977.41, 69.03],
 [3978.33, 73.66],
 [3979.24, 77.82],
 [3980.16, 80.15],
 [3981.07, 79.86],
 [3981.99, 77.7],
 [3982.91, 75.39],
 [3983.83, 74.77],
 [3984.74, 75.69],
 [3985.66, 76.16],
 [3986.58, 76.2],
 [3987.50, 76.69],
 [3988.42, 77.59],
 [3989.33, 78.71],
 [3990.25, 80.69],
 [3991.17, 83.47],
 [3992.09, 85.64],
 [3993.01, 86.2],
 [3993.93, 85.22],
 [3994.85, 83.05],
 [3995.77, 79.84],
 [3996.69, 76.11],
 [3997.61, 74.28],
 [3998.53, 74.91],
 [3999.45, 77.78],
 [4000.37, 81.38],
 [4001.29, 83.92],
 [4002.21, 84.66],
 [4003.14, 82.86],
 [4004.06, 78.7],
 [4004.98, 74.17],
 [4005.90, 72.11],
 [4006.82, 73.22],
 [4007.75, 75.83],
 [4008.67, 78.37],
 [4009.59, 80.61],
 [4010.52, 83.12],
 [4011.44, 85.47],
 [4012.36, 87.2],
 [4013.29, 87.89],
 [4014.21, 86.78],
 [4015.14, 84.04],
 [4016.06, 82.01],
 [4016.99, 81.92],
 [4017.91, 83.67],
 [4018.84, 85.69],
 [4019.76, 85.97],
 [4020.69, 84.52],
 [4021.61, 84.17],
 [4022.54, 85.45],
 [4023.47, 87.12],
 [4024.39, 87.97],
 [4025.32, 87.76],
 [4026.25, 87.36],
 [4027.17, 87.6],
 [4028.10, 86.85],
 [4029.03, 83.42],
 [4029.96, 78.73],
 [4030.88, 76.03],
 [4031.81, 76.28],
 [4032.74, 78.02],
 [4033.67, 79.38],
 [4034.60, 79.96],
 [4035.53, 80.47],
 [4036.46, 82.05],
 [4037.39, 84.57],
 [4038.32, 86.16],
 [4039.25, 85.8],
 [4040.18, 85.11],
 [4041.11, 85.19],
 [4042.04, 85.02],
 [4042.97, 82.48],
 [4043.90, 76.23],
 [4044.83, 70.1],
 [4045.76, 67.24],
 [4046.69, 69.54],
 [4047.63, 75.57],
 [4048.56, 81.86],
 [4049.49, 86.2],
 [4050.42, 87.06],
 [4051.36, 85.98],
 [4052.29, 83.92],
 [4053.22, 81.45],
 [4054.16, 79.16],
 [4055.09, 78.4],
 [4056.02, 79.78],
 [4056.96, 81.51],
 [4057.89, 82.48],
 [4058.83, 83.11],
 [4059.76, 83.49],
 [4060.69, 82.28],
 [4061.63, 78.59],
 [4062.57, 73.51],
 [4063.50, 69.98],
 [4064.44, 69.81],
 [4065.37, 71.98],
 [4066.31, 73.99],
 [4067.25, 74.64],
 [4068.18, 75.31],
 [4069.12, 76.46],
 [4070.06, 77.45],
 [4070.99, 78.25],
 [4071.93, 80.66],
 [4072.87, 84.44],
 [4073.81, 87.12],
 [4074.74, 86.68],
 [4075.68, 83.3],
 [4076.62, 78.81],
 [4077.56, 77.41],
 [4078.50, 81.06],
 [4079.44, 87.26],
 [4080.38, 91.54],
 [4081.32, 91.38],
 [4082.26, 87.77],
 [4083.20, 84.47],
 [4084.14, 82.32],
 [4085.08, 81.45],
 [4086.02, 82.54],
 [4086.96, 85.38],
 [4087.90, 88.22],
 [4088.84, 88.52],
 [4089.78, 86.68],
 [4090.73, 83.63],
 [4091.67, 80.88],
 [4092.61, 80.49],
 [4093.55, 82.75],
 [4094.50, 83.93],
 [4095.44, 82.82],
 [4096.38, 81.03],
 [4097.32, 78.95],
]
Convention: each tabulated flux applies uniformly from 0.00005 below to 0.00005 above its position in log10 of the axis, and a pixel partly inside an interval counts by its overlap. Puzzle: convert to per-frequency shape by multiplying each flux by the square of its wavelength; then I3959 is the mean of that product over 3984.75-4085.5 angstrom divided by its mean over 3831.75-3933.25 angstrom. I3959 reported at 1.4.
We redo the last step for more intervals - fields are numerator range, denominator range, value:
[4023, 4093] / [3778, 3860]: 1.49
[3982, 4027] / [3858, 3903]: 1.36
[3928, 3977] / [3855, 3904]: 0.78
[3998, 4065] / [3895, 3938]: 1.53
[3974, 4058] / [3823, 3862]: 1.55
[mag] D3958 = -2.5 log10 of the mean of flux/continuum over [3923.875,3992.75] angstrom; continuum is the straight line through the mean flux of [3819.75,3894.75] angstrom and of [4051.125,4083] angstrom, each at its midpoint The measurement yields 0.26 mag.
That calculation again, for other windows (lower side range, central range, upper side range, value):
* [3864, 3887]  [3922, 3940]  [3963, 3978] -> 0.35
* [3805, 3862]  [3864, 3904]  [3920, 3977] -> -0.17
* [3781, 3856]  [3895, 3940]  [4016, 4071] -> 0.23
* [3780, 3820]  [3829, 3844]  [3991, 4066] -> 0.44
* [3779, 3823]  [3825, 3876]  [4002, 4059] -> 0.15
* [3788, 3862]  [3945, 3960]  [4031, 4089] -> 0.05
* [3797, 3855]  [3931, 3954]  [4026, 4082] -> 0.40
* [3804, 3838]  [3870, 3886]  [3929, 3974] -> -0.21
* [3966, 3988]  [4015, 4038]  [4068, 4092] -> -0.19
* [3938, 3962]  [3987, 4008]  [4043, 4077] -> -0.15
